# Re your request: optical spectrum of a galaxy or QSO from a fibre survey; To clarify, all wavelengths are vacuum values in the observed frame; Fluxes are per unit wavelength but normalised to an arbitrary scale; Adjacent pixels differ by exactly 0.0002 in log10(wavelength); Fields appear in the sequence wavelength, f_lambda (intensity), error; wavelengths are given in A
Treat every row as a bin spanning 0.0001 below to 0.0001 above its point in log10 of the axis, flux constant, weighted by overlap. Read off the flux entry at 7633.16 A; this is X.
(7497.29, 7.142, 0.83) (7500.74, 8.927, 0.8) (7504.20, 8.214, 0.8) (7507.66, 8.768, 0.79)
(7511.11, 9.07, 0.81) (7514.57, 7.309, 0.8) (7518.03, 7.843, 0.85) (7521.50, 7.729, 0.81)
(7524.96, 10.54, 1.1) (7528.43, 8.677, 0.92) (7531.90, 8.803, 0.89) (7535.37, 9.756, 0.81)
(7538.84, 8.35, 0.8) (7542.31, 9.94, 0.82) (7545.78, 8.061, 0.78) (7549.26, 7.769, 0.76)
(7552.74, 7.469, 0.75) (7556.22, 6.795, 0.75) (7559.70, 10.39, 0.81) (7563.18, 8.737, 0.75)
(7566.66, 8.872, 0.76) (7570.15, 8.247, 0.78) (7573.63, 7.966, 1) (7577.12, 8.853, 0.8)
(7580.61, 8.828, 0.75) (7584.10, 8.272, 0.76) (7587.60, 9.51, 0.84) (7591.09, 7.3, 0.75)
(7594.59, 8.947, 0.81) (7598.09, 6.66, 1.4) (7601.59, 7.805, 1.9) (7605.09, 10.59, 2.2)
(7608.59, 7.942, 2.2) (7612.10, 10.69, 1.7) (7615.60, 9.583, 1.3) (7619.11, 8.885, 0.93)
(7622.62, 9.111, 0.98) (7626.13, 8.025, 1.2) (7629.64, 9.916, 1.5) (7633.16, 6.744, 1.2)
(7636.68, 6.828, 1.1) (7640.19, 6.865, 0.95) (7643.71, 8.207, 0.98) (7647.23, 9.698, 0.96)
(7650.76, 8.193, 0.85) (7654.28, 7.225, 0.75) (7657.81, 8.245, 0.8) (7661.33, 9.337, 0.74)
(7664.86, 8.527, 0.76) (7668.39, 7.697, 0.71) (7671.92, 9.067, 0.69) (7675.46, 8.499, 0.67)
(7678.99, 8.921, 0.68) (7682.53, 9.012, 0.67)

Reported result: 6.744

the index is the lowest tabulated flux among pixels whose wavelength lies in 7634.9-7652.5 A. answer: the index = 6.828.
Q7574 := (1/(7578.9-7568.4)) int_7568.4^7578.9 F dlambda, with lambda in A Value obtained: 8.36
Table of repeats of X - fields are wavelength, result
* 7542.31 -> 9.94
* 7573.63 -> 7.966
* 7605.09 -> 10.59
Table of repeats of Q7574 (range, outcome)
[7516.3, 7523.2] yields 7.78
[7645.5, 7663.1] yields 8.54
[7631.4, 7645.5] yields 7.17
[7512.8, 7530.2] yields 8.42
